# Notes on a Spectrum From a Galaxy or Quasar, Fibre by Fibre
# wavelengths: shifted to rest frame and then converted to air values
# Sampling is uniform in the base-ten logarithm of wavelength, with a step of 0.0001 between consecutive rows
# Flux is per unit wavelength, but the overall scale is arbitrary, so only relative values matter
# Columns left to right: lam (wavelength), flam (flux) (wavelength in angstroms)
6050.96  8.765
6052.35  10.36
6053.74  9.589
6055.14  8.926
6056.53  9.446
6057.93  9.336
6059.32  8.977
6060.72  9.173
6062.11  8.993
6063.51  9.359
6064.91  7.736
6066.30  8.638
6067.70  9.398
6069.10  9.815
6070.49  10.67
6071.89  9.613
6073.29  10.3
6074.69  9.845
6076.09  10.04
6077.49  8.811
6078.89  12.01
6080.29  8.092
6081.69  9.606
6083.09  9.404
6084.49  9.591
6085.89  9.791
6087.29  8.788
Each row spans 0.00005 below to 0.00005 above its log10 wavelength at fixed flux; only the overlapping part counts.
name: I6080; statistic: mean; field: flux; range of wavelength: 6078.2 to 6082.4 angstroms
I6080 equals 9.9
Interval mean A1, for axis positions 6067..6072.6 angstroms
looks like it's 9.87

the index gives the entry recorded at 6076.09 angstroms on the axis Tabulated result 10.04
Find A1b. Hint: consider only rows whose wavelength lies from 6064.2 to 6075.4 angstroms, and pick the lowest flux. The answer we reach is 7.736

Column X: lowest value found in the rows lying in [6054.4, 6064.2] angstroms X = 8.926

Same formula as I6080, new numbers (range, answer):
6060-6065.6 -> 8.81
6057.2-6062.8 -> 9.12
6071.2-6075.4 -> 9.91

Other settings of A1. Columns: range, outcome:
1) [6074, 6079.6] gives 10.2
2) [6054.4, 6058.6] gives 9.22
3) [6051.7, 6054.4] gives 9.99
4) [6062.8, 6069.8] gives 8.99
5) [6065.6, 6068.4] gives 9.02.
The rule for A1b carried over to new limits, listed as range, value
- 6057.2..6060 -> 8.977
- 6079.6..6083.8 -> 8.092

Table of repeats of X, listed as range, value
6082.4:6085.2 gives 9.404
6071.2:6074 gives 9.613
